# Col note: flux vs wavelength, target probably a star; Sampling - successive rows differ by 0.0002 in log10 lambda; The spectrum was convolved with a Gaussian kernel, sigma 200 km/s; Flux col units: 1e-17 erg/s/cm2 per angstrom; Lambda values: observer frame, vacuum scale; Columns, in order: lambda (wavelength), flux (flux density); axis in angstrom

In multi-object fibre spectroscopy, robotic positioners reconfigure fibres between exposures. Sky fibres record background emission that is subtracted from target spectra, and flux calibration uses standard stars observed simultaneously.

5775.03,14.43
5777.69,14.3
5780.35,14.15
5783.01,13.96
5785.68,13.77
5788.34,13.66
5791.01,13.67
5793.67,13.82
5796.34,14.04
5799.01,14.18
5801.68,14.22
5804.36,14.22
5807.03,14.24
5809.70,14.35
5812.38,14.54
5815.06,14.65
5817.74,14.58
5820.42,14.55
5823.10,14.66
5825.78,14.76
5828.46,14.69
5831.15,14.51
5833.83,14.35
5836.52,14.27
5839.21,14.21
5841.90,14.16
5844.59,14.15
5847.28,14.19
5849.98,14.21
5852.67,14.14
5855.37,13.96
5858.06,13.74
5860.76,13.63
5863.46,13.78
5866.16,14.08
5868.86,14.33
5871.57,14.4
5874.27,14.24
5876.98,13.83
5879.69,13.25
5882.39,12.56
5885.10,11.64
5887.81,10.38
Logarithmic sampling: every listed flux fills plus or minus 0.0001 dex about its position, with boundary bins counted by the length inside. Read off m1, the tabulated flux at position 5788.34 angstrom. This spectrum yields 13.66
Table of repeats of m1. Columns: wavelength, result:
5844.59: 14.15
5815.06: 14.65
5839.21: 14.21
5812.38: 14.54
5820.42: 14.55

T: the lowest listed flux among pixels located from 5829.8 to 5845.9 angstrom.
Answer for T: 14.15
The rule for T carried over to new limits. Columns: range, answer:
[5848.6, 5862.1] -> 13.63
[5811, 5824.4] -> 14.54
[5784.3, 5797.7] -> 13.66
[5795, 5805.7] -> 14.04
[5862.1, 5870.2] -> 13.78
